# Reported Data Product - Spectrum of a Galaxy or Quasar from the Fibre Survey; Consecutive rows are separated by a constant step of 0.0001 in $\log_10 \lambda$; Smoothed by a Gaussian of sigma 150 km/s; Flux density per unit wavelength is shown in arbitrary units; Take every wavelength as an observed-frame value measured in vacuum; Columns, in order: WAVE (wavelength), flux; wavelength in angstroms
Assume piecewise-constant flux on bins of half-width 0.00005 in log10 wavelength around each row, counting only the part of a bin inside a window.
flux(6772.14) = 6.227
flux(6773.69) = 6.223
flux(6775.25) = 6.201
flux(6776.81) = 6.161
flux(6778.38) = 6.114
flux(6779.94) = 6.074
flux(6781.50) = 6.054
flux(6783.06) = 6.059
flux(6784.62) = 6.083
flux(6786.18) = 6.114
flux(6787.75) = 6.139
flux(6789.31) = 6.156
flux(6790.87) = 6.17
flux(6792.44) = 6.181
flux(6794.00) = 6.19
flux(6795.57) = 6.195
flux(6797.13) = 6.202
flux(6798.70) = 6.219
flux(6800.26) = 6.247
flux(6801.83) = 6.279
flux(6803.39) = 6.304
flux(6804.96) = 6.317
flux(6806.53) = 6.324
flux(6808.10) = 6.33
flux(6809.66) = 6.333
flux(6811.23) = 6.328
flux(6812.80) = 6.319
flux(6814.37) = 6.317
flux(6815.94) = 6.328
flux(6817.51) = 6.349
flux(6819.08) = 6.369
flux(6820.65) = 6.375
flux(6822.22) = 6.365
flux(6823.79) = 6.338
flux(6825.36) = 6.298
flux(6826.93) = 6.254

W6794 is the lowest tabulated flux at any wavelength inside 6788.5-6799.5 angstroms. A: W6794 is 6.156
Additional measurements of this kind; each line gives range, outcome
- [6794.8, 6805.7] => 6.195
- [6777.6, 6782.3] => 6.054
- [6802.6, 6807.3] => 6.304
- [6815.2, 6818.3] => 6.328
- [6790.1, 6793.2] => 6.17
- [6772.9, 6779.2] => 6.114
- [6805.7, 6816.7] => 6.317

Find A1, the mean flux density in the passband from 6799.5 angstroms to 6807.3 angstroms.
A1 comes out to 6.29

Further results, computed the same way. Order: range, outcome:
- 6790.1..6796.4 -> 6.18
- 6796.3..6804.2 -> 6.25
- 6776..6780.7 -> 6.11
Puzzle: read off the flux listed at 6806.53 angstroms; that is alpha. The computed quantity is 6.324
